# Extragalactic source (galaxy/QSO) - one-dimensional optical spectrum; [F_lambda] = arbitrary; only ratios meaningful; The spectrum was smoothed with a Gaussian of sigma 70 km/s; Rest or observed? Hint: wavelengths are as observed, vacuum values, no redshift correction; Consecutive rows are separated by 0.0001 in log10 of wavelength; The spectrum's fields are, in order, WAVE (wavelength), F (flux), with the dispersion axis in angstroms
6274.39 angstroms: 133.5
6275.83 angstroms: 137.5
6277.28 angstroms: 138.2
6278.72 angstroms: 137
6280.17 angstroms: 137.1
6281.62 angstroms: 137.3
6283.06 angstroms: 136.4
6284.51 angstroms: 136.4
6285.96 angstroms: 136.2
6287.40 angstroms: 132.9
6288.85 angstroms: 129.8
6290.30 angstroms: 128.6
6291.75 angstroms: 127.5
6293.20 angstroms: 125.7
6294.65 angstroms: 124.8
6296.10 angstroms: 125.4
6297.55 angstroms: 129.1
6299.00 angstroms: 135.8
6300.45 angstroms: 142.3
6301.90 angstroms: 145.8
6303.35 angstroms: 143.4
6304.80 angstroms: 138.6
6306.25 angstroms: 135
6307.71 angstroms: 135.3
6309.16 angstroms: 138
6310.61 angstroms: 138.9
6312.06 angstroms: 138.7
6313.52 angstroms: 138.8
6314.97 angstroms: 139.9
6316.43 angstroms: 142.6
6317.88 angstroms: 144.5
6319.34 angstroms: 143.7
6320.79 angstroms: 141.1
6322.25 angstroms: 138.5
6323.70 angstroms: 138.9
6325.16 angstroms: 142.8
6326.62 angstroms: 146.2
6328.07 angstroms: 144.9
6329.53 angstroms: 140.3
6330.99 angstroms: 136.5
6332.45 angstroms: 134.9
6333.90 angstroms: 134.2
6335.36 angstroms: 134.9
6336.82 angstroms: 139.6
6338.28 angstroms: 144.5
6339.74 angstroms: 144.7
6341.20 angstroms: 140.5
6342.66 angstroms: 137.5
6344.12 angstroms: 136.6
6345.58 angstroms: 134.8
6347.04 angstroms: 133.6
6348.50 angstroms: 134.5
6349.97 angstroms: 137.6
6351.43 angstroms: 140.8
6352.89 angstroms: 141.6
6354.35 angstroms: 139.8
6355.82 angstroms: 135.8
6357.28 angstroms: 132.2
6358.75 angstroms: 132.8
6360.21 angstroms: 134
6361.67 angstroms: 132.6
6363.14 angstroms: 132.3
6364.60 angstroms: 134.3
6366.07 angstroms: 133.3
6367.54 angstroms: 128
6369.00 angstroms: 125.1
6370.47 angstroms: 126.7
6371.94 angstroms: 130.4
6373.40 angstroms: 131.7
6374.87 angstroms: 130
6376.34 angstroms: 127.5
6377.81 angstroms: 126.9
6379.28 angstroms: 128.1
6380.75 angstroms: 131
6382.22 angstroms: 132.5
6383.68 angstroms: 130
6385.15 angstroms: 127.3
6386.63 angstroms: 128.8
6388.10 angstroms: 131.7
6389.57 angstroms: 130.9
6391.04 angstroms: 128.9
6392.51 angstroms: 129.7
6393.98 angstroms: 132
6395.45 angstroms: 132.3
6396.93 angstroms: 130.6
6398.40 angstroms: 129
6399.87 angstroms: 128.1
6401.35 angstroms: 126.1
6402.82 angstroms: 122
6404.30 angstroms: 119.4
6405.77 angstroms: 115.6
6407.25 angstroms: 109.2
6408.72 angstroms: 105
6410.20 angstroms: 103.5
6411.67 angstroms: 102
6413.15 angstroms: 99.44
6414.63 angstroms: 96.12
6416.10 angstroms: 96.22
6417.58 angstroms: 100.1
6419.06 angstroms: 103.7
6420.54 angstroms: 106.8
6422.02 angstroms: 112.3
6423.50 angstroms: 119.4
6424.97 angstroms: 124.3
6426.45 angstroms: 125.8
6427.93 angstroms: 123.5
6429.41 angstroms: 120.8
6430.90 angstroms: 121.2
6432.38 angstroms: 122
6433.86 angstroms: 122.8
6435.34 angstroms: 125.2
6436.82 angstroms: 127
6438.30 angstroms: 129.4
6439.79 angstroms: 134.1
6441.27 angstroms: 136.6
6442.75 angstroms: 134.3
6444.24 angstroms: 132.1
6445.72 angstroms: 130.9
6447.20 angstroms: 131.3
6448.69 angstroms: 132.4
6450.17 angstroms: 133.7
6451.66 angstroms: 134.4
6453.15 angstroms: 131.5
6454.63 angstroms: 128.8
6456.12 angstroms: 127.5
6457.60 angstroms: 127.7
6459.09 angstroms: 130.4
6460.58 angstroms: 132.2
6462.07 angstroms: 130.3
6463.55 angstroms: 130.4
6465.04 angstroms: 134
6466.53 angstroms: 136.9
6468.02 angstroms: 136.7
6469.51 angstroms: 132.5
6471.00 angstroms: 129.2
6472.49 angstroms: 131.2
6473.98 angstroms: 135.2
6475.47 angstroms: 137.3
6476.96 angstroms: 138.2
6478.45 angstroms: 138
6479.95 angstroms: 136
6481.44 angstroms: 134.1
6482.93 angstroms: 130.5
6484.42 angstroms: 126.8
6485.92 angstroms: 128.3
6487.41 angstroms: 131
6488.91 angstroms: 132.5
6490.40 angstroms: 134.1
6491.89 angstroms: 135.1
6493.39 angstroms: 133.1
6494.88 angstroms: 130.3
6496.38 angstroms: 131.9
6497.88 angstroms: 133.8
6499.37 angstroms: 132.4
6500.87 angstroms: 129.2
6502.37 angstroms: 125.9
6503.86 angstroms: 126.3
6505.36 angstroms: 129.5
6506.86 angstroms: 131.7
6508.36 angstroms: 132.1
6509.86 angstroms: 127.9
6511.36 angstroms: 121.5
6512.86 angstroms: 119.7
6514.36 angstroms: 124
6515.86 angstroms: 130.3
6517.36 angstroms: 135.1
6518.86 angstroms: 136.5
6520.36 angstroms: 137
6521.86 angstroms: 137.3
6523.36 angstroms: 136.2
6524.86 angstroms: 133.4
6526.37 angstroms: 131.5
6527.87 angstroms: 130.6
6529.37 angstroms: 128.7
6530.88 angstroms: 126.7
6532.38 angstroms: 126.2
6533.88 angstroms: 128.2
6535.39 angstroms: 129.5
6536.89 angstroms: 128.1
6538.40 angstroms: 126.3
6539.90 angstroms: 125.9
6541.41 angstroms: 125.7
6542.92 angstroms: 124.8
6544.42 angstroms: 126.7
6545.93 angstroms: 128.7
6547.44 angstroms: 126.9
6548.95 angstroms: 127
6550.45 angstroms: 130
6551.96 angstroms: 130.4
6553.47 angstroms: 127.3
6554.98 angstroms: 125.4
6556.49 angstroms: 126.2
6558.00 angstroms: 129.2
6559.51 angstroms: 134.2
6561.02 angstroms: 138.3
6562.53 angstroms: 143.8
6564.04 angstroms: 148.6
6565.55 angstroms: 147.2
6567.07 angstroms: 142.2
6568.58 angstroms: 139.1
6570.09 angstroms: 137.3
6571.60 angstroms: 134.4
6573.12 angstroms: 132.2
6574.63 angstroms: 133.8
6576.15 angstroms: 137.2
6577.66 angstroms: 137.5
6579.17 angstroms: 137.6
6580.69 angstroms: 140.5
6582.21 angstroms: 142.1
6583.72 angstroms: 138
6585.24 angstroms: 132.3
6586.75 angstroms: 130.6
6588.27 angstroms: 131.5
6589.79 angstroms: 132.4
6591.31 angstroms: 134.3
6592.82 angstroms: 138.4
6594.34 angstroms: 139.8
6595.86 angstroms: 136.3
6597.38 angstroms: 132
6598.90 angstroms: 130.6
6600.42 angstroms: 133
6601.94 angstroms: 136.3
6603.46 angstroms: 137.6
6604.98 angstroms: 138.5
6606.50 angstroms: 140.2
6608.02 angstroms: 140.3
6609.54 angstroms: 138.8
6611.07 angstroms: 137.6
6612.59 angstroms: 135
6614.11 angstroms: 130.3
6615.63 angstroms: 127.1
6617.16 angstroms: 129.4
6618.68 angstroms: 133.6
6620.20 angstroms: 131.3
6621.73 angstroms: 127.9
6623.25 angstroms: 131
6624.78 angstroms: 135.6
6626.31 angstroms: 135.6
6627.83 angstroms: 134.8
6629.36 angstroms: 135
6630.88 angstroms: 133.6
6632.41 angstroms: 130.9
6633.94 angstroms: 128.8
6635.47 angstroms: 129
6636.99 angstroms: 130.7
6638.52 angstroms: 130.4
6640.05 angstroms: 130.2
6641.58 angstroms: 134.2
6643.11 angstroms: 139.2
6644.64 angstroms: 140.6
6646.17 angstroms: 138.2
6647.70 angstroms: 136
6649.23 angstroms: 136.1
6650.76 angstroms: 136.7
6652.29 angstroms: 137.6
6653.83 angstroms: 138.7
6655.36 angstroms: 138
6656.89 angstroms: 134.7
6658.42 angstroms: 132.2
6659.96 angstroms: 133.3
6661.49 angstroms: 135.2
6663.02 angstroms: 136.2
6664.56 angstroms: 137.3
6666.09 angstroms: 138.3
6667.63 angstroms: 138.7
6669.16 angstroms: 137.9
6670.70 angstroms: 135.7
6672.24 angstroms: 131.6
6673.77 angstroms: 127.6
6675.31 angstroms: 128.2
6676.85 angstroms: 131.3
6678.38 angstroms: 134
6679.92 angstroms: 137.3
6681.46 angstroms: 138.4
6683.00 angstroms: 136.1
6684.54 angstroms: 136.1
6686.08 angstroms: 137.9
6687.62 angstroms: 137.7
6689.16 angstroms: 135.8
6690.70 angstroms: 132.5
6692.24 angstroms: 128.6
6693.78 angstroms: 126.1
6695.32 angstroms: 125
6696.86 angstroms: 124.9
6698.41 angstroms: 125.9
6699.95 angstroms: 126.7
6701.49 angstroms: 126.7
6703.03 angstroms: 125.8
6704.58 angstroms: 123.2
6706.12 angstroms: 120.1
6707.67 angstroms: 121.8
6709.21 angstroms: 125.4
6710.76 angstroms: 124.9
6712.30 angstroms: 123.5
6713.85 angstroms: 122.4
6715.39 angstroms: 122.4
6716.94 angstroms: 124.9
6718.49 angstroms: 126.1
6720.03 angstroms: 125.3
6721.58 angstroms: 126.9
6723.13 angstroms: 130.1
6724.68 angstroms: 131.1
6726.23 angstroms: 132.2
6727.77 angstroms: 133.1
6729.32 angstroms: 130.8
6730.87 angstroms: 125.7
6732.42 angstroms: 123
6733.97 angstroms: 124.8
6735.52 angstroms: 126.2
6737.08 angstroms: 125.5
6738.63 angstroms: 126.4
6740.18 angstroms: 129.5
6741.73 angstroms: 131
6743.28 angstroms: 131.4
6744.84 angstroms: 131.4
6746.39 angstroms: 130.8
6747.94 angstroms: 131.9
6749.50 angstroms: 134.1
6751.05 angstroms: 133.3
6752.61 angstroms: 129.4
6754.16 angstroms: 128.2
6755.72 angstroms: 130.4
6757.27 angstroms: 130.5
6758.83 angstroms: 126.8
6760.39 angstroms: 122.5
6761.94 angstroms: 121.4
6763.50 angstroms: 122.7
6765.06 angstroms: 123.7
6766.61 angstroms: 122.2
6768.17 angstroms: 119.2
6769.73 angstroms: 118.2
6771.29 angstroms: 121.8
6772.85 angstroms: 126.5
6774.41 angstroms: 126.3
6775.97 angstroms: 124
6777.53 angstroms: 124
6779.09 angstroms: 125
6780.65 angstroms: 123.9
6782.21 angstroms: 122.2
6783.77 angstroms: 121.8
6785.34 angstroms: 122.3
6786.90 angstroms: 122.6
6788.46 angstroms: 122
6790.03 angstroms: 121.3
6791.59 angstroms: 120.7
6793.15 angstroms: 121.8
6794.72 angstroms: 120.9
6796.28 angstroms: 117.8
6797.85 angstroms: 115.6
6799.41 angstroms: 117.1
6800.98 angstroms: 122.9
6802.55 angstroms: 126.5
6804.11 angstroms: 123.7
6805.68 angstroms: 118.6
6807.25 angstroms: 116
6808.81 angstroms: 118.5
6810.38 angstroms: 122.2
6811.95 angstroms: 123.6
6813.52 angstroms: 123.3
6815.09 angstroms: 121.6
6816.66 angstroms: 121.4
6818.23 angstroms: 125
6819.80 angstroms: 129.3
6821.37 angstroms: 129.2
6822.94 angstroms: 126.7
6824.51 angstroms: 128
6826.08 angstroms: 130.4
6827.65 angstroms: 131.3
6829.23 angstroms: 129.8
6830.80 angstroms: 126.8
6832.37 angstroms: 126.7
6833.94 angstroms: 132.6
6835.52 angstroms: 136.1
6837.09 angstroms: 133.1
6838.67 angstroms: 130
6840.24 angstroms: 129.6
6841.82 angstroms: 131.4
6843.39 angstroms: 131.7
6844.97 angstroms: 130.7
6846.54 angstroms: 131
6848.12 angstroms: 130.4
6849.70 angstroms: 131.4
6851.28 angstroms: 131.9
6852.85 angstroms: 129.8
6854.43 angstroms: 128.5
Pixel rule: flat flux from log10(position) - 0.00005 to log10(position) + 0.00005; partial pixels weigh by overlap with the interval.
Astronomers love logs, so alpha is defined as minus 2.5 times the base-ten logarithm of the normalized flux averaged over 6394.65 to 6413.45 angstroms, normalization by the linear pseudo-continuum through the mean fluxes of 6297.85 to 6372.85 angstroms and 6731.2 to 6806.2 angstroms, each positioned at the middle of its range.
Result 0.15 mag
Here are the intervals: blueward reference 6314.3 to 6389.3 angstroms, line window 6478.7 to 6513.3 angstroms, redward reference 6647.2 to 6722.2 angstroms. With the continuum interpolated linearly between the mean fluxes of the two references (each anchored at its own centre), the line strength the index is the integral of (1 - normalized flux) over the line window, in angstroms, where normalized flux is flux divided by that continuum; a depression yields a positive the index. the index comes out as 0.8 angstroms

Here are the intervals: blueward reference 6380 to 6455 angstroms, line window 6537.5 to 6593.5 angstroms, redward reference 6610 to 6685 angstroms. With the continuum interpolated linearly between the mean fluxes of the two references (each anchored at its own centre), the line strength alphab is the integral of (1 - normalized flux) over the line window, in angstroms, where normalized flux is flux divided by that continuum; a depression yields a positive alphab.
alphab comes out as -1.5 angstroms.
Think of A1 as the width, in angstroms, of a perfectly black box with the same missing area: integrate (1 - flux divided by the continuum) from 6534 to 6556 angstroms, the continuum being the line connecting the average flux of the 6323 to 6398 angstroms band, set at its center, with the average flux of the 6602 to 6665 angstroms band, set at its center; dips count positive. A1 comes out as 1.2 angstroms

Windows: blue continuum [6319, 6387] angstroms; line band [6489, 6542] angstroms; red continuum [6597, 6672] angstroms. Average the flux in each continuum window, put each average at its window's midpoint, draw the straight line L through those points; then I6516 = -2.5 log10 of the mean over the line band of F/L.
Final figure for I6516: 0.04 mag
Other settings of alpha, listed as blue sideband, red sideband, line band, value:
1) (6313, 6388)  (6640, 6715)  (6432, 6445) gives 0.04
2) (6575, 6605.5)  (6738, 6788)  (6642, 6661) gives -0.04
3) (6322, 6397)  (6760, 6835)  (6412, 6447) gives 0.11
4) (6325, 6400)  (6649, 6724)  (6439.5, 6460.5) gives 0.01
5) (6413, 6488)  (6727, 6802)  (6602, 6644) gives -0.07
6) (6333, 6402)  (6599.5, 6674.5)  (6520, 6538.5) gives 0.03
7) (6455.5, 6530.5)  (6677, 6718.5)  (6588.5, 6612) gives -0.05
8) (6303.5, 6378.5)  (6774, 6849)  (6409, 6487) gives 0.07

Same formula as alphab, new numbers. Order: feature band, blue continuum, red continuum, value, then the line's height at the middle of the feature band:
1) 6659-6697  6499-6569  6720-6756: -1.2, 130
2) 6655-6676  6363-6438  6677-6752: -1.1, 128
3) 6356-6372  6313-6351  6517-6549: 0.8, 138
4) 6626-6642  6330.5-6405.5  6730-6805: -0.6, 127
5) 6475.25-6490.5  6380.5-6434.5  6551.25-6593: -0.8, 127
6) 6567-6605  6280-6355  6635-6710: -0.6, 134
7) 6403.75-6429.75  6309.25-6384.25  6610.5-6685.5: 4.9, 136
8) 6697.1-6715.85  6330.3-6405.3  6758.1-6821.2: 0.0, 124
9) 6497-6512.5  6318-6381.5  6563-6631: 0.8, 136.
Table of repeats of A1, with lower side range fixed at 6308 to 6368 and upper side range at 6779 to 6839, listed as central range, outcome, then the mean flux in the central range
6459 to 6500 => 0.29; 133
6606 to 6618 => -0.43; 135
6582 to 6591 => -0.22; 134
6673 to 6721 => -0.34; 128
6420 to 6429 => 1.10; 119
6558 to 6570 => -0.86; 141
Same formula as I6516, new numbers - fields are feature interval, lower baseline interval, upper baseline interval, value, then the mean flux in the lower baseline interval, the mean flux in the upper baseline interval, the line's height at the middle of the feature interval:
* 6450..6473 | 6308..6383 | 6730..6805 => 0.01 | 136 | 125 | 133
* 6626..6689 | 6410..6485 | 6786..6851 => -0.08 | 126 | 126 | 126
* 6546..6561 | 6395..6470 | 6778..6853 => -0.04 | 123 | 126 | 124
